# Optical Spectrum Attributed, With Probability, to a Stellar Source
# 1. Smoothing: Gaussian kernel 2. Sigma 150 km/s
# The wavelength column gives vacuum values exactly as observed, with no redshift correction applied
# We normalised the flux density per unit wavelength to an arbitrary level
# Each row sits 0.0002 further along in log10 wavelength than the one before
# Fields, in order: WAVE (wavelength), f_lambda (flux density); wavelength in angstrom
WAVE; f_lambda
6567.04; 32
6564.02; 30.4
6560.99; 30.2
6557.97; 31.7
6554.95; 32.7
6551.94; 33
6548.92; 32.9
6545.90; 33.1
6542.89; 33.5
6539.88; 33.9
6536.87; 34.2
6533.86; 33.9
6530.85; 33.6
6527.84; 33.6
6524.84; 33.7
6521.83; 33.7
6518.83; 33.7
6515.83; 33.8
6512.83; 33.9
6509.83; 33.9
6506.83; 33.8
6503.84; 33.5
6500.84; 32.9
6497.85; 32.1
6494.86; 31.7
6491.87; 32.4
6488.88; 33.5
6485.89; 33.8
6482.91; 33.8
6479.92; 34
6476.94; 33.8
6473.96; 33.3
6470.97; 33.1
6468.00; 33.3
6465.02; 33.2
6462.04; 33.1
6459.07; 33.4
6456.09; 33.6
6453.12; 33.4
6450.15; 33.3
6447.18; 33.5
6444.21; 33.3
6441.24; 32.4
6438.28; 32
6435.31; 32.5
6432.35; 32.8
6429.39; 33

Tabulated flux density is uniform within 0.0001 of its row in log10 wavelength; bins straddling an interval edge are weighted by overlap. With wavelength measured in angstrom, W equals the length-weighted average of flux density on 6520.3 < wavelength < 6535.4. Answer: 33.7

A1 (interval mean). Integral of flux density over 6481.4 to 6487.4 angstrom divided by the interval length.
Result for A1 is 33.8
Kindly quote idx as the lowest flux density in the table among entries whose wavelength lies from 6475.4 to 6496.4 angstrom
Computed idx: 31.7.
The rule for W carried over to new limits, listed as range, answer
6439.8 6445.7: 32.8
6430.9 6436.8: 32.6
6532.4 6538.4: 34.1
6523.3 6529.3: 33.6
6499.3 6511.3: 33.5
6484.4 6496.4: 32.9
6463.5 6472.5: 33.2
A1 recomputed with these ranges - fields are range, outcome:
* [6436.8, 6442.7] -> 32.2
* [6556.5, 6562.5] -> 30.9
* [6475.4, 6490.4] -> 33.8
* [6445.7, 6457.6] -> 33.4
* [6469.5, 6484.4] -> 33.6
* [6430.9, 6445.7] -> 32.6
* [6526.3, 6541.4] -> 33.8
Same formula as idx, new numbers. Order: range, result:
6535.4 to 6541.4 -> 33.9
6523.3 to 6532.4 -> 33.6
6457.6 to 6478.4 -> 33.1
